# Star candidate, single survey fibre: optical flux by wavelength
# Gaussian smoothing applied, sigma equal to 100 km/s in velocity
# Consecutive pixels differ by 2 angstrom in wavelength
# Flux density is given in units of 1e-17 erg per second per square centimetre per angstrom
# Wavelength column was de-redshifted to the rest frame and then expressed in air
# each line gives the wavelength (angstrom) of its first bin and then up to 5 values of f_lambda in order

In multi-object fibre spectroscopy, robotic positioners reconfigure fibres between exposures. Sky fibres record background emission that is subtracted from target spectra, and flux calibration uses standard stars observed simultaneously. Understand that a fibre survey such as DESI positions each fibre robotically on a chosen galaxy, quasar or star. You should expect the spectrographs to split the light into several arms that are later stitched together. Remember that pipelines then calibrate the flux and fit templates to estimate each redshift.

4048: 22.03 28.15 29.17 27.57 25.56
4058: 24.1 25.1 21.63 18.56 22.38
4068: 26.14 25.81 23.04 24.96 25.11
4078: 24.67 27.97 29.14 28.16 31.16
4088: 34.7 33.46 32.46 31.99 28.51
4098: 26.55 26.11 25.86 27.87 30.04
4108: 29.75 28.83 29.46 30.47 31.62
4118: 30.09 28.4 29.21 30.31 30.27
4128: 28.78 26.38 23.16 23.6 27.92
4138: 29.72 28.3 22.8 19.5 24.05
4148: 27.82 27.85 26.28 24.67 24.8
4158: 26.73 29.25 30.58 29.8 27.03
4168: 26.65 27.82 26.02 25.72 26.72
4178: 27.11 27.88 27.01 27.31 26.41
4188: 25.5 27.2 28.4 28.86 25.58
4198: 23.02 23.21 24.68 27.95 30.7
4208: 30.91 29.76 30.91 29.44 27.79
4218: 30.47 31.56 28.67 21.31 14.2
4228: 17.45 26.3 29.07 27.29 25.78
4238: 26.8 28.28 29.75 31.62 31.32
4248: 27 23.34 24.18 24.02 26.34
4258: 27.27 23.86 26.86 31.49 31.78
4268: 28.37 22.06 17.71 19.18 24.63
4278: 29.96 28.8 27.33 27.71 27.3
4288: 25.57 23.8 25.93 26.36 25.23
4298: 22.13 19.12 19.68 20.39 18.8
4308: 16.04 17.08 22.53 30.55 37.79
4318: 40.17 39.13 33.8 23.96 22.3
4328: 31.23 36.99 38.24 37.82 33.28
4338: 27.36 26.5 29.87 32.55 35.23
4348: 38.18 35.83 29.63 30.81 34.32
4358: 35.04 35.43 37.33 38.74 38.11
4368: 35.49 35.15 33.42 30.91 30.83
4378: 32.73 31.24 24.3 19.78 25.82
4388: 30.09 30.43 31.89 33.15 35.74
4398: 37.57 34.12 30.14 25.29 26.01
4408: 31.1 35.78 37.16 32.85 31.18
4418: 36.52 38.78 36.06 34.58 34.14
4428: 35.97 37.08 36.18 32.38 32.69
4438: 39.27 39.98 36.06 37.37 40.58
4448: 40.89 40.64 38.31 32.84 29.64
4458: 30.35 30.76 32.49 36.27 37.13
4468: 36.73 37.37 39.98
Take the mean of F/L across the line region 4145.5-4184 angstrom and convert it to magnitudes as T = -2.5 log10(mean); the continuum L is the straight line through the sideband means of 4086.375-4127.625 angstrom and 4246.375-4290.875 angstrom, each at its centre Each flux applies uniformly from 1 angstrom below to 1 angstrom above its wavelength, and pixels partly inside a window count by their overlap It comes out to 0.05 mag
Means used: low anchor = 29.8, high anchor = 25.9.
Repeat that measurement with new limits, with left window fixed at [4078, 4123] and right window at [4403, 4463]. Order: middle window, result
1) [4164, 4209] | 0.147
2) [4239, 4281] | 0.203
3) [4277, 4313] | 0.352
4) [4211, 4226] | 0.138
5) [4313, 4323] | -0.105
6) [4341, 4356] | 0.006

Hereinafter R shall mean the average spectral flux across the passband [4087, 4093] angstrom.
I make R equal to 33.5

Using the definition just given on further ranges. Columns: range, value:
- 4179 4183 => 27.4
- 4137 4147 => 24.9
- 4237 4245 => 29.1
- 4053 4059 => 25.7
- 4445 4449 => 40.7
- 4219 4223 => 30.1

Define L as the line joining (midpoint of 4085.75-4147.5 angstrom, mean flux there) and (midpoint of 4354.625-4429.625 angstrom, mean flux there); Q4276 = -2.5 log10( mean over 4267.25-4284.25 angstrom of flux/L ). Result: 0.238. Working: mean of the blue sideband 28.4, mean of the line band 24.9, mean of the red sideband 32.9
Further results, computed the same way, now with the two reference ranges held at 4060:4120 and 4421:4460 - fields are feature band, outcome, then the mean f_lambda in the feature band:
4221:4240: 0.27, 24.3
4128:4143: 0.11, 26.2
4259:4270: 0.14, 27.9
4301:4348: 0.13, 29.4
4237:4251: 0.11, 28.3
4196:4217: 0.10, 27.7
